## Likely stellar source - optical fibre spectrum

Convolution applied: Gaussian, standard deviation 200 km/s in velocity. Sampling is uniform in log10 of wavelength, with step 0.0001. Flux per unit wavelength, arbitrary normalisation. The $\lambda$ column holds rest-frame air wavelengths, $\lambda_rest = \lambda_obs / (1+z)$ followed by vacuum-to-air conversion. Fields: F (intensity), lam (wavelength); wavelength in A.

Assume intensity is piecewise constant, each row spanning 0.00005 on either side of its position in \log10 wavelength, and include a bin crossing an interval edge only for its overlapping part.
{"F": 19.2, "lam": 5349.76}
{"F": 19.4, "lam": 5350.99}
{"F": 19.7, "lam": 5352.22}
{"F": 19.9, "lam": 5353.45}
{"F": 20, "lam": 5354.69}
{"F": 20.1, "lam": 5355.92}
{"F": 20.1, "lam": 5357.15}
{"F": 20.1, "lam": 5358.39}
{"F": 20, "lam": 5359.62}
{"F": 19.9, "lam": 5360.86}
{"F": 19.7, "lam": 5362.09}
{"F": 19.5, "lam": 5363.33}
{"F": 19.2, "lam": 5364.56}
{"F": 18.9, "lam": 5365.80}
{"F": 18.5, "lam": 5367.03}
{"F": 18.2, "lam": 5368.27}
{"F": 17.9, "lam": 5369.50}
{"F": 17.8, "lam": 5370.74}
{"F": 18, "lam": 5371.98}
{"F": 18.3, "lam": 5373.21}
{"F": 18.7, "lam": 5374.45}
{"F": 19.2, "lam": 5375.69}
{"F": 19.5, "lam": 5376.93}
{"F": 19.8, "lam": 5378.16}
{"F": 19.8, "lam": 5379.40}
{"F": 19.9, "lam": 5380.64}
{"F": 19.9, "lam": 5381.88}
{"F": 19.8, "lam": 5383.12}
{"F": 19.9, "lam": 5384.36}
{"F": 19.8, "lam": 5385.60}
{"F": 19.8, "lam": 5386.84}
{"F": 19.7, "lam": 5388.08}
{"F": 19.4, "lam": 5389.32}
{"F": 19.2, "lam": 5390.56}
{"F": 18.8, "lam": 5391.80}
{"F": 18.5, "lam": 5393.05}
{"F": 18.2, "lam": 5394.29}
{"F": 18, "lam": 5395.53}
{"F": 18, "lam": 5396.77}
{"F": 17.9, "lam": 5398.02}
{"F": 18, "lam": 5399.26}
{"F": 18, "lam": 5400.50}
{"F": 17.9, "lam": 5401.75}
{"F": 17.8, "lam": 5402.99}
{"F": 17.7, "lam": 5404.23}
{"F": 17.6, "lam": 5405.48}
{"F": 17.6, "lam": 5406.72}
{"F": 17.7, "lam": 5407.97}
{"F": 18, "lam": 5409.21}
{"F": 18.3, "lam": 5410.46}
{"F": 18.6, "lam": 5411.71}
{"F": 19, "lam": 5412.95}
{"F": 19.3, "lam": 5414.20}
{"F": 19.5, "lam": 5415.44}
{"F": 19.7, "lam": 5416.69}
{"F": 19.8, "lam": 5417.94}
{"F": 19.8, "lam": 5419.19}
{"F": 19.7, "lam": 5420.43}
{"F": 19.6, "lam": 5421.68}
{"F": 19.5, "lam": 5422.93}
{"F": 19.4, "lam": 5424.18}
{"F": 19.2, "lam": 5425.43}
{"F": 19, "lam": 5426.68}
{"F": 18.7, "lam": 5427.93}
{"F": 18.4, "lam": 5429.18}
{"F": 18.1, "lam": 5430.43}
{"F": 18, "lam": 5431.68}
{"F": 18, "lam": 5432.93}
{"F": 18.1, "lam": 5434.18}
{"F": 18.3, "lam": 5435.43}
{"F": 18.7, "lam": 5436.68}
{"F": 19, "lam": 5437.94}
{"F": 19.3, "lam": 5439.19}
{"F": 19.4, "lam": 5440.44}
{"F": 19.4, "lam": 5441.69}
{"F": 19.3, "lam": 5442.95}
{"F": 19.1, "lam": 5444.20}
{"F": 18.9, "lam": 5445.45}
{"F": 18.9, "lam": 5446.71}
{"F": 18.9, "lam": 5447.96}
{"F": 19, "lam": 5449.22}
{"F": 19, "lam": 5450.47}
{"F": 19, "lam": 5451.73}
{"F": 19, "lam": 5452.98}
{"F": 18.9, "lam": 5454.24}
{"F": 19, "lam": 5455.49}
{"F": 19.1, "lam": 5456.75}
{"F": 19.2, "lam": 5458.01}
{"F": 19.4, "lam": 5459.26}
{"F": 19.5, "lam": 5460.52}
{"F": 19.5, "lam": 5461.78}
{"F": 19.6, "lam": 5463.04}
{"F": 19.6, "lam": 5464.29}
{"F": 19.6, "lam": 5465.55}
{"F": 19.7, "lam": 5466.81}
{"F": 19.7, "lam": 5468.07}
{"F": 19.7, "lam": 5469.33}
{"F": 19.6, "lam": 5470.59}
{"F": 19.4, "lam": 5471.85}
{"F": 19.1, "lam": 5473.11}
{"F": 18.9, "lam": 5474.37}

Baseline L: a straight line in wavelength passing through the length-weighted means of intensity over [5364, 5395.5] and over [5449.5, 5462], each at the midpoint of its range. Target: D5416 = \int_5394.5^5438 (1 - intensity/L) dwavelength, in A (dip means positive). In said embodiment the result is 1.2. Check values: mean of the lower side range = 19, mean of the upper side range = 19.1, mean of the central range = 18.6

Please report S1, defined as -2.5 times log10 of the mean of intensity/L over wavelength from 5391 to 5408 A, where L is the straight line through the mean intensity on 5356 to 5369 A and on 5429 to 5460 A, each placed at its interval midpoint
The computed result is 0.07 mag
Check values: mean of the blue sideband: 19.4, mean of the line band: 18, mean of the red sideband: 18.9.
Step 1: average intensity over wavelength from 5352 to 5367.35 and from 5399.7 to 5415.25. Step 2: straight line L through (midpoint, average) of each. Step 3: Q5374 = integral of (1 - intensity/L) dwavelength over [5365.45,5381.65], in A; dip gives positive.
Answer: 0.3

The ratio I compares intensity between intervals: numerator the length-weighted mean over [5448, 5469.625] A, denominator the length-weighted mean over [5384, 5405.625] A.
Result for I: 1.04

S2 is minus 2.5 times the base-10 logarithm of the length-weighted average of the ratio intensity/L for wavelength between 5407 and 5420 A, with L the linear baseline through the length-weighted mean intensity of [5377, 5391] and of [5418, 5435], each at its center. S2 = 0.01 mag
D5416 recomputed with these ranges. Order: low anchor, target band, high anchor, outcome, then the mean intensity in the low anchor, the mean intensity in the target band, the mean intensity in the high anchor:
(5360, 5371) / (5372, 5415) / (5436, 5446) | 0.5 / 18.9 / 18.7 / 19.1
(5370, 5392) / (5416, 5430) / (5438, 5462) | -0.1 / 19.3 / 19.3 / 19.1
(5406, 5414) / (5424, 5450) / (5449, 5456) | -0.1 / 18.2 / 18.8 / 19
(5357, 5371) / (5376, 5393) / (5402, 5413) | -0.9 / 19.1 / 19.6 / 18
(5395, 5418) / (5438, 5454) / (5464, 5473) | 0.0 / 18.3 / 19.1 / 19.6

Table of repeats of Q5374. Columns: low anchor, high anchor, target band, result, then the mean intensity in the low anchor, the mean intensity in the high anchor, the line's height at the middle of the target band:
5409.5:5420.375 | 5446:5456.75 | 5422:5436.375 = 0.4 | 19.2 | 19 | 19.1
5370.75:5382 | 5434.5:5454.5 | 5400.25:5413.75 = 0.7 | 19.1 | 19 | 19.1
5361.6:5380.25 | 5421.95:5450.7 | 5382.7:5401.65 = 0.0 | 18.9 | 18.9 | 18.9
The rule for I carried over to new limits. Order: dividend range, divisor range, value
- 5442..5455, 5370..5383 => 1.00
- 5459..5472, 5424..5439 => 1.05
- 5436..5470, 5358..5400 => 1.01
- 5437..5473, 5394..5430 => 1.03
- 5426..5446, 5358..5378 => 0.99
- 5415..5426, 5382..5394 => 1.01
